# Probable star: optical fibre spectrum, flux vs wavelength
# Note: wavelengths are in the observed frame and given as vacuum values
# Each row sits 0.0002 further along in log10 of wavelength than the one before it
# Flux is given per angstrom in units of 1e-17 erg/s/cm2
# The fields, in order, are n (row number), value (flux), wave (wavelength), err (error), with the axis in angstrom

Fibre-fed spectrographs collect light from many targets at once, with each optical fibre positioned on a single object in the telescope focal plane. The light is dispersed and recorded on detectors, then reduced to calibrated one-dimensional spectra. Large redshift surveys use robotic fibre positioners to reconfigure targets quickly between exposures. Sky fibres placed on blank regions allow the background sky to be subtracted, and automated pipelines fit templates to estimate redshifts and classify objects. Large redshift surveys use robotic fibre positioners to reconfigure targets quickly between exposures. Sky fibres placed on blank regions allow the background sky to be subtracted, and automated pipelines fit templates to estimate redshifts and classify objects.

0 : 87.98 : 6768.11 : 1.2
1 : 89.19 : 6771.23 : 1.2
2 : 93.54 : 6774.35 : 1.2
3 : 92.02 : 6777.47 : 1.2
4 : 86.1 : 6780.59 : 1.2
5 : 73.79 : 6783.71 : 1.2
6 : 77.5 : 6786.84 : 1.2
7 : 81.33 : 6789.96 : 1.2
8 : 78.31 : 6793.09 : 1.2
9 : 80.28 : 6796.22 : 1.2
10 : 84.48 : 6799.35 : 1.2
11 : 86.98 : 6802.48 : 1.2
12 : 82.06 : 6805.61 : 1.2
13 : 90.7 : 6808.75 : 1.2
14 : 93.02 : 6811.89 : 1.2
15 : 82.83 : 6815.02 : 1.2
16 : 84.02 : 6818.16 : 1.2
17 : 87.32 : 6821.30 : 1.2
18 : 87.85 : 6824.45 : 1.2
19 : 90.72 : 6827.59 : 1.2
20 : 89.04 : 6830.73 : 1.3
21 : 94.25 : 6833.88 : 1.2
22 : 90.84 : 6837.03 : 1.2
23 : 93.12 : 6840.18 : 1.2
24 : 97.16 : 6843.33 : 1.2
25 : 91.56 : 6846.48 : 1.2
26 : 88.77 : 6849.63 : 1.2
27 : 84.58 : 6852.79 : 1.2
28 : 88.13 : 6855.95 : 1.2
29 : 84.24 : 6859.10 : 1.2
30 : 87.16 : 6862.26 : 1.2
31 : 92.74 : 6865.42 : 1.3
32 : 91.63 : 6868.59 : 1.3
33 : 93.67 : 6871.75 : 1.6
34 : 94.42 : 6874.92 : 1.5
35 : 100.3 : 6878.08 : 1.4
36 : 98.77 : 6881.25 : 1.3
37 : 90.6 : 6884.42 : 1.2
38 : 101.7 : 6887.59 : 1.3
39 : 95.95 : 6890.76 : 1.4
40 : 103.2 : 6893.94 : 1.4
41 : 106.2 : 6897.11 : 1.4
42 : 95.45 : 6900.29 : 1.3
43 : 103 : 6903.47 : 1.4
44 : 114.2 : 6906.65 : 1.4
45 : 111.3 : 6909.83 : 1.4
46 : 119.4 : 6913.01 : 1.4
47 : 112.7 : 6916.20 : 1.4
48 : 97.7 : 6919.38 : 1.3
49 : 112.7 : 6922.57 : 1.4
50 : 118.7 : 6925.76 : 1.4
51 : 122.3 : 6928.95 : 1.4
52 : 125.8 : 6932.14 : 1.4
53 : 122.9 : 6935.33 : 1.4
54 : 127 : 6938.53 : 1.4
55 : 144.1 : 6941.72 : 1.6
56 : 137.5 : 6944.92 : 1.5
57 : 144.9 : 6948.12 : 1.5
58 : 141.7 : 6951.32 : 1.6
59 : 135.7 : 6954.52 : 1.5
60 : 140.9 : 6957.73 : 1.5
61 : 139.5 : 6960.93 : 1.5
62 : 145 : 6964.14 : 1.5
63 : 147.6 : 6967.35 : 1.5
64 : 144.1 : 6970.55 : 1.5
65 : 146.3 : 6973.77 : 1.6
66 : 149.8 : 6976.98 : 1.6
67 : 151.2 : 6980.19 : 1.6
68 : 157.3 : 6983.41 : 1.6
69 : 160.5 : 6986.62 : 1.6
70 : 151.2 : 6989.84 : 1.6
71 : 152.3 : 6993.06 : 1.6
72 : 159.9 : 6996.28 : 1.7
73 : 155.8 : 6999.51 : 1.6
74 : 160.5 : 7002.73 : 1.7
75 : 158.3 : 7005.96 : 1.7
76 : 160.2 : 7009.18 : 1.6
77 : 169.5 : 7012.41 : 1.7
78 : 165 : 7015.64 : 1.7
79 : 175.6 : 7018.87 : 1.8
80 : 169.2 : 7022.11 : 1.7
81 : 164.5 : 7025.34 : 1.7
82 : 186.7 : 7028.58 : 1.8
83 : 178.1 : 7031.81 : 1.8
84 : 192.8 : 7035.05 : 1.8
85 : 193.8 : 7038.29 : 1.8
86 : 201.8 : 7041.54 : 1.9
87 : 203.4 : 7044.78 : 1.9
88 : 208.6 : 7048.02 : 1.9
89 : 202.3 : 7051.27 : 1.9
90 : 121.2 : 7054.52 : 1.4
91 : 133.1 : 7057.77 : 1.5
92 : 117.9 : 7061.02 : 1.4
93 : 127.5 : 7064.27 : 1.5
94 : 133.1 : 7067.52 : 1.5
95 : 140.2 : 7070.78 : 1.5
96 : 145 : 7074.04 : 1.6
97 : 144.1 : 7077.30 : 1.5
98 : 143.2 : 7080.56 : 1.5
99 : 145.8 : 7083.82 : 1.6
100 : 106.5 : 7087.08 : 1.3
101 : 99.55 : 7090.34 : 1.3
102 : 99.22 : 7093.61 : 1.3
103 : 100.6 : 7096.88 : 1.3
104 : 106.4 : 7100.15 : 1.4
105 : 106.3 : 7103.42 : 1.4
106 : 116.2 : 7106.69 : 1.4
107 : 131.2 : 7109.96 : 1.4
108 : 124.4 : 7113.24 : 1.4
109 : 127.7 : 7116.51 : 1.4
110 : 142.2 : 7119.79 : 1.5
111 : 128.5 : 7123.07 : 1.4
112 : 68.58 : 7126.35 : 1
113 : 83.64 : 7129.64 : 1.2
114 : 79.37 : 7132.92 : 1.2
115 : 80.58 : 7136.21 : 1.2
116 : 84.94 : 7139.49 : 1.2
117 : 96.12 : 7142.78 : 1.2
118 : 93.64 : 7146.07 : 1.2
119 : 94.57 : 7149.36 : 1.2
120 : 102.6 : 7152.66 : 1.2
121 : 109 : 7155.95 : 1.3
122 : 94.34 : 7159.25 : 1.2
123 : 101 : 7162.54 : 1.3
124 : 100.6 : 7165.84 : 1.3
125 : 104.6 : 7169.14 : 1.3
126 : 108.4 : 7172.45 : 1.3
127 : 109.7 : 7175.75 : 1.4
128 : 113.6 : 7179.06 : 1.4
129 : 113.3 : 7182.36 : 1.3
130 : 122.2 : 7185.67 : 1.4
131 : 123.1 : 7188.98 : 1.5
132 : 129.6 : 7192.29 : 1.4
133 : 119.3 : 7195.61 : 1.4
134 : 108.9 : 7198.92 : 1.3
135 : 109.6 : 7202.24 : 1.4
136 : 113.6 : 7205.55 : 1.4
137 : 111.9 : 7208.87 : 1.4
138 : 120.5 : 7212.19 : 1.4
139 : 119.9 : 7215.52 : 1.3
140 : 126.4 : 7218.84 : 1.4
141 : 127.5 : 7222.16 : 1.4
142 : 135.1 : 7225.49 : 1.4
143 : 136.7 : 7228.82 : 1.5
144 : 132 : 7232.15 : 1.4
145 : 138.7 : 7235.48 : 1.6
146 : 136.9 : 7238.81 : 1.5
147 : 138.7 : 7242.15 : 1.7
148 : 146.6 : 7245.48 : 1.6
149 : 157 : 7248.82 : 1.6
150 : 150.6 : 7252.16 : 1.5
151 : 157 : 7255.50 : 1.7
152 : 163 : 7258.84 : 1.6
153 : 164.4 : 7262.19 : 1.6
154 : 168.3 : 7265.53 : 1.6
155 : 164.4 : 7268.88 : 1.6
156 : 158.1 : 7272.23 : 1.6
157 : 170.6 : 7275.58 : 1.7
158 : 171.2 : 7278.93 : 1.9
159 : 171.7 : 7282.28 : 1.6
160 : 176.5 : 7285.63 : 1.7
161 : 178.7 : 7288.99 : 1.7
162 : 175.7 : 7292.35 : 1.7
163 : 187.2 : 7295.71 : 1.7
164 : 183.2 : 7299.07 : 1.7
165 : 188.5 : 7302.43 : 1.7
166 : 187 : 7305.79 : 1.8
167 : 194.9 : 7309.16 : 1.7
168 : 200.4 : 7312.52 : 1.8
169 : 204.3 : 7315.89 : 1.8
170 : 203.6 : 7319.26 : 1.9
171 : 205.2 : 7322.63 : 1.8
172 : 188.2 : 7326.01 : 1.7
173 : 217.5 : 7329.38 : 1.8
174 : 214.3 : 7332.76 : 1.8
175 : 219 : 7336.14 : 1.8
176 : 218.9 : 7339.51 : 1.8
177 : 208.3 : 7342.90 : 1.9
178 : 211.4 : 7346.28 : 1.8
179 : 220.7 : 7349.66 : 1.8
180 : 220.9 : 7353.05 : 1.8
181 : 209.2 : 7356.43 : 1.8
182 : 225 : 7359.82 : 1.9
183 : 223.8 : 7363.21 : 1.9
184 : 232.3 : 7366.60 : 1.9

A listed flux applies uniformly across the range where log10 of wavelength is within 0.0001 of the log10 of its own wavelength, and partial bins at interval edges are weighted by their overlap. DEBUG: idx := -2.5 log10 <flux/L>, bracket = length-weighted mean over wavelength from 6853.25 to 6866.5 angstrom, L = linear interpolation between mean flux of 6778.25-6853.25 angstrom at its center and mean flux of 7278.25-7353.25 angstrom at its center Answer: 0.10 mag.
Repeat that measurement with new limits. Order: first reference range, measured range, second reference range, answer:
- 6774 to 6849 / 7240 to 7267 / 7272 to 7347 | 0.17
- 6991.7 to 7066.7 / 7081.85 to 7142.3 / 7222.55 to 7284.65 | 0.45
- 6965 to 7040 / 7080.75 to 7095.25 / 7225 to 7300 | 0.36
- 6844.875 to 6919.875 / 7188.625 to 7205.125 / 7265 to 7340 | 0.38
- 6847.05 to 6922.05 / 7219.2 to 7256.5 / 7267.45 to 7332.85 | 0.23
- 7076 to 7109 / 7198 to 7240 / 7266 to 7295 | 0.23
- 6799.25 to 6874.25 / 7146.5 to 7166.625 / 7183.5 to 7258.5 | 0.23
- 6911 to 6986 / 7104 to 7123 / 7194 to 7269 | 0.07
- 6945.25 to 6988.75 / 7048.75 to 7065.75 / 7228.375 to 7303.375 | 0.05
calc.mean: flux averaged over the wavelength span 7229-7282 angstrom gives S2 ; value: 154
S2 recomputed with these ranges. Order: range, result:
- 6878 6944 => 111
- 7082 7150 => 106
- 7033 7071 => 166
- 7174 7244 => 123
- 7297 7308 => 187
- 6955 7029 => 156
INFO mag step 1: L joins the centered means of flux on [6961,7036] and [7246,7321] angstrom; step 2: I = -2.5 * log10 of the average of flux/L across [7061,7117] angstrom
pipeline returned 0.32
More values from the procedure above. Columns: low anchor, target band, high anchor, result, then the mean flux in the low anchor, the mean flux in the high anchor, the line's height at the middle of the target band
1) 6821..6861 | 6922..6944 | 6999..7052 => 0.074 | 89.9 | 179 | 134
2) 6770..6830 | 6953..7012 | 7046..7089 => -0.203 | 85.4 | 144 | 125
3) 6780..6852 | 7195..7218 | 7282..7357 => 0.452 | 86.6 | 200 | 174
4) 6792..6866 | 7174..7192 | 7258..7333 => 0.342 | 87.9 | 184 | 161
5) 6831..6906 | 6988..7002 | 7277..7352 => -0.248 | 94.4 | 197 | 123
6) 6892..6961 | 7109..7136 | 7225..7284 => 0.280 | 121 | 154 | 141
